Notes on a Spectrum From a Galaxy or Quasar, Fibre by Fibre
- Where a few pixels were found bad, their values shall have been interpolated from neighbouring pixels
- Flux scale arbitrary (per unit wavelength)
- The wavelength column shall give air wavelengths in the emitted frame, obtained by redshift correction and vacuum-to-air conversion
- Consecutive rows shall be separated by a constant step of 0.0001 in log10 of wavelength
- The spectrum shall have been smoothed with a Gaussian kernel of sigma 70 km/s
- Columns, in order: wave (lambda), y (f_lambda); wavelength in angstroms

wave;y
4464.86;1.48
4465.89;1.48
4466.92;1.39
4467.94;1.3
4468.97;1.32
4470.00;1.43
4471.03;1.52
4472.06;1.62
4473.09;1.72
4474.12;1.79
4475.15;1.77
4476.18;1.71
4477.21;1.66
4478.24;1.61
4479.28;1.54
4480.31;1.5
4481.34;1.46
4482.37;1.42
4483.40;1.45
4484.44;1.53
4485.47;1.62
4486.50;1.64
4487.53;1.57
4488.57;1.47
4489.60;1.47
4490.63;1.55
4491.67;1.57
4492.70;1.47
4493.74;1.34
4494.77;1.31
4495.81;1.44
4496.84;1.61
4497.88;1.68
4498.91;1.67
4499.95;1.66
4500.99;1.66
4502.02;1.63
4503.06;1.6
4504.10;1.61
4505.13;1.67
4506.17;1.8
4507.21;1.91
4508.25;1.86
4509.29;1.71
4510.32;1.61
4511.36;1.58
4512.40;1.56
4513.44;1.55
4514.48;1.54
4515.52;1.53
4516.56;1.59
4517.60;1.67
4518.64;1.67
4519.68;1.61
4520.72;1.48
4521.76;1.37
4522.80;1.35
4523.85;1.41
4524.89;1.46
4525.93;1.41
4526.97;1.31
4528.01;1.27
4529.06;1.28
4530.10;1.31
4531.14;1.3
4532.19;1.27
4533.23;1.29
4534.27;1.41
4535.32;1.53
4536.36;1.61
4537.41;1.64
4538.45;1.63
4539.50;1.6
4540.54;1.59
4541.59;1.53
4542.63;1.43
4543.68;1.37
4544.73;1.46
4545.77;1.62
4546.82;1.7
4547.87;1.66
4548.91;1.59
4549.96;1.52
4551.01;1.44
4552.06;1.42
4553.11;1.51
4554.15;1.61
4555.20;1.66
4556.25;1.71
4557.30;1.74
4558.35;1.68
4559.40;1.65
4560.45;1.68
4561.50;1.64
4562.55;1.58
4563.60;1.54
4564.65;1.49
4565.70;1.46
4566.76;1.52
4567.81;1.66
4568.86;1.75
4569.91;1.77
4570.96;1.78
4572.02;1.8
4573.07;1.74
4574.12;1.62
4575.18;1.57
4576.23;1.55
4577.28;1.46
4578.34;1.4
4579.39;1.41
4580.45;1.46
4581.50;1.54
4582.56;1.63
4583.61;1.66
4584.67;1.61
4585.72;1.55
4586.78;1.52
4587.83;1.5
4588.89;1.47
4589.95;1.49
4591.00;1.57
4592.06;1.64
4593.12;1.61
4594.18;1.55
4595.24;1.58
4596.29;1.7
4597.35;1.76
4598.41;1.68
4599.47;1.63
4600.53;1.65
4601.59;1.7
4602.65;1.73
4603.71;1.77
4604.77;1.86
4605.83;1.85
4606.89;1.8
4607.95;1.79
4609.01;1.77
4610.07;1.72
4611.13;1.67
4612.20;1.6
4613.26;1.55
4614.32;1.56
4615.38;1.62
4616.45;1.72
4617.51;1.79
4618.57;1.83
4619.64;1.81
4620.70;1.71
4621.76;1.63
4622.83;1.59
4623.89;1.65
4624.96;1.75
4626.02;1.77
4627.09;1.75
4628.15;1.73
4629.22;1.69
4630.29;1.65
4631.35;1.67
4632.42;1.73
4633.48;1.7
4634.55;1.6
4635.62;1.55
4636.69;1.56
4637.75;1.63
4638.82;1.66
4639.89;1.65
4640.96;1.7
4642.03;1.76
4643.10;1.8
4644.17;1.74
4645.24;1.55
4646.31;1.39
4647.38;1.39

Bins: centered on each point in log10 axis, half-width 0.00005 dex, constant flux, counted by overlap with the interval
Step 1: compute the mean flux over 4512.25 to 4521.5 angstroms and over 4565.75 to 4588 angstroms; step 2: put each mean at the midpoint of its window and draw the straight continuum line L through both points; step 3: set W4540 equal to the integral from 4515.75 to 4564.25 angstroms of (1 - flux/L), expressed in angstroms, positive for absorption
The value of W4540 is 1.9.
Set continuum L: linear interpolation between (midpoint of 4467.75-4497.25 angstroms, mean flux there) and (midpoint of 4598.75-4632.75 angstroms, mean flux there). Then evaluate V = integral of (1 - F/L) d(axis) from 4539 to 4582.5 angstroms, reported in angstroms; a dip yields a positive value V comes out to 1.4 angstroms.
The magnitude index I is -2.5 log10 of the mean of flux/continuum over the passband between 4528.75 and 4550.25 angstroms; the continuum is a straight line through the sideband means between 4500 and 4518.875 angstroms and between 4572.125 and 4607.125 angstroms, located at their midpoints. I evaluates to 0.10 mag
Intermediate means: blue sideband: 1.65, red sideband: 1.61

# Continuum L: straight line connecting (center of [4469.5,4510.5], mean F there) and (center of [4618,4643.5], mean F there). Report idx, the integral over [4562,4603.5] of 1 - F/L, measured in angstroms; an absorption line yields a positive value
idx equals 1.46 angstroms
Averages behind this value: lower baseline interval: 1.6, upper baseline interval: 1.69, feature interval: 1.6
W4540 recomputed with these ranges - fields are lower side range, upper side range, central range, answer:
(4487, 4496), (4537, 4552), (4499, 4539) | -0.74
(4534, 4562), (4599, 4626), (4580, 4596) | 0.97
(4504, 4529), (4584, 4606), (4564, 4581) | 0.25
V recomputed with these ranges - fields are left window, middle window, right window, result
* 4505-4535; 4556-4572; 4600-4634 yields -0.5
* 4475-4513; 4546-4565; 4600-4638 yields 0.5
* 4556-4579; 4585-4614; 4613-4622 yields 0.3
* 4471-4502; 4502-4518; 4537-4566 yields -0.8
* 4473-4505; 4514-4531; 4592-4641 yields 1.6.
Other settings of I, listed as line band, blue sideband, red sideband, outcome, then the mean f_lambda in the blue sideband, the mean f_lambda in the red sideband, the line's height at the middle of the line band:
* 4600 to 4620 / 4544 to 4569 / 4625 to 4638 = -0.048 mag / 1.59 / 1.67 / 1.65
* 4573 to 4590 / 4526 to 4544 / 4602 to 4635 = 0.036 mag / 1.43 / 1.71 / 1.59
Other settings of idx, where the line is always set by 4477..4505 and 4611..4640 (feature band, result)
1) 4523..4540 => 1.8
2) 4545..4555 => 0.2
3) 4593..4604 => -0.1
